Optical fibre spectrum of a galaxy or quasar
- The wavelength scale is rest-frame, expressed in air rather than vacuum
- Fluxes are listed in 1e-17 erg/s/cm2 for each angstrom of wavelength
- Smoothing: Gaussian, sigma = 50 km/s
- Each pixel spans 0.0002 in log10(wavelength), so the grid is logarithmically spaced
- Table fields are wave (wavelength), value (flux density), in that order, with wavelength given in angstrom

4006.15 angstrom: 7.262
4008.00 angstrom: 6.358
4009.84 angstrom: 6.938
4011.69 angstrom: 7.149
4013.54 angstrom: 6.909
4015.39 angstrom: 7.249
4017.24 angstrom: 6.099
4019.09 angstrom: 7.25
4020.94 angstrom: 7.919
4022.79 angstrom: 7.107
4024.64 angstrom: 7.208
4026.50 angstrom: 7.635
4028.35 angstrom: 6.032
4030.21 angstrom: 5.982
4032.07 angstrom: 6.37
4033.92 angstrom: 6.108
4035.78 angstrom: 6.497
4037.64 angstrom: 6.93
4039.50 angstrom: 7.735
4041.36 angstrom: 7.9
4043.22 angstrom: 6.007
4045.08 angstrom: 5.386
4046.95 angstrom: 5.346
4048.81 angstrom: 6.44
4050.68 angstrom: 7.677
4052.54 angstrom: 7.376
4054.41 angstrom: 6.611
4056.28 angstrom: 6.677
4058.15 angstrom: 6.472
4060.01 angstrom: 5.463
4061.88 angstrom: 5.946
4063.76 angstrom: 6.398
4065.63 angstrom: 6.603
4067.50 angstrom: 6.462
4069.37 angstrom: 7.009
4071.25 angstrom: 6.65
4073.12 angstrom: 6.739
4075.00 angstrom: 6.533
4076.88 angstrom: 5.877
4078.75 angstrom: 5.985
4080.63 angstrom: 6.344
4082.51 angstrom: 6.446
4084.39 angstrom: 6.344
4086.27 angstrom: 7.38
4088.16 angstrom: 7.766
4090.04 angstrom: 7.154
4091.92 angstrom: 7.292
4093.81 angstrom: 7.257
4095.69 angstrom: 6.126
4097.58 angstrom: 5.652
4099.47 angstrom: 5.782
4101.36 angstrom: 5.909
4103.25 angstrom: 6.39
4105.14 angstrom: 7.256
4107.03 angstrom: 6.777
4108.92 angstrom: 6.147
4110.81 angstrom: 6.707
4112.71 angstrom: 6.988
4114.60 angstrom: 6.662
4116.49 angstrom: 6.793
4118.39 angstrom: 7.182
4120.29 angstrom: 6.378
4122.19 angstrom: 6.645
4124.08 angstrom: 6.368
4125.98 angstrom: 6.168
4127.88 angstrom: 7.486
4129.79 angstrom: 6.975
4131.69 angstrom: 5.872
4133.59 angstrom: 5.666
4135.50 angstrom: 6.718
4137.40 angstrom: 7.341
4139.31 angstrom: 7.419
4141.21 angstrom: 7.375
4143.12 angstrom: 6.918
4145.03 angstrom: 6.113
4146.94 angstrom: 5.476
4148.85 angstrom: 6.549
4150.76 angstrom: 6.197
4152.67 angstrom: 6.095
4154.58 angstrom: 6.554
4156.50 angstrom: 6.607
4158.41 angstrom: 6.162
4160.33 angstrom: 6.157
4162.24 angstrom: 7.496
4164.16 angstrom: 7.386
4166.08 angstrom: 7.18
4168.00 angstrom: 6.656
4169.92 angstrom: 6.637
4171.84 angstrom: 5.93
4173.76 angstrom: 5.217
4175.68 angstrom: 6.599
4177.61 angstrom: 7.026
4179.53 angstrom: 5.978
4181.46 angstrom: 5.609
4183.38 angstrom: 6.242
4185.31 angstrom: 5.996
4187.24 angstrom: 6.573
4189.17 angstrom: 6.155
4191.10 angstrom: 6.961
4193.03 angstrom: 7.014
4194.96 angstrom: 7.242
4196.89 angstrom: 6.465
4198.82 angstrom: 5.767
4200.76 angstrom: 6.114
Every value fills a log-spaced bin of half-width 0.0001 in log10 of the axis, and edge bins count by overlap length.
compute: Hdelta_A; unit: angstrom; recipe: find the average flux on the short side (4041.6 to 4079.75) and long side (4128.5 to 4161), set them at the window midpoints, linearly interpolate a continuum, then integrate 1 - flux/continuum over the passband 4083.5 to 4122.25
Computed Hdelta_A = -1.5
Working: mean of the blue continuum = 6.41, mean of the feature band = 6.69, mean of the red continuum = 6.49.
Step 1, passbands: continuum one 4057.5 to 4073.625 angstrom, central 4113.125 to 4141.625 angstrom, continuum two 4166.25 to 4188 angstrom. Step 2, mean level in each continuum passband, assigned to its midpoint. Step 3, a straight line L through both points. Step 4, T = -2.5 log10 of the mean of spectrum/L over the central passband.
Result -0.07 mag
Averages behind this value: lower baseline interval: 6.41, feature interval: 6.73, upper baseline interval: 6.25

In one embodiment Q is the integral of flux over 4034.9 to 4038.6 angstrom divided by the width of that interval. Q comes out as 6.72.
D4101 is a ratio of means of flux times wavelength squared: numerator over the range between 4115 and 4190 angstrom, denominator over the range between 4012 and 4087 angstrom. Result 1.0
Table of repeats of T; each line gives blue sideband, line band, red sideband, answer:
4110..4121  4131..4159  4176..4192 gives 0.02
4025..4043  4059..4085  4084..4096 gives 0.11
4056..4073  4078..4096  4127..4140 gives -0.05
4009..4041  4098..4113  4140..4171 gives 0.05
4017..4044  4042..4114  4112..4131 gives 0.05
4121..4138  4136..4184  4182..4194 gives 0.00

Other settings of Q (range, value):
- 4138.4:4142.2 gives 7.4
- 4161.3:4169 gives 7.17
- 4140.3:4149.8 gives 6.48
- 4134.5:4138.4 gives 7.01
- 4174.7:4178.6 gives 6.8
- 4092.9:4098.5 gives 6.34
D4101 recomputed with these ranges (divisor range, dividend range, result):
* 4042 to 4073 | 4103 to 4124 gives 1.07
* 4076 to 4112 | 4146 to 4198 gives 1.02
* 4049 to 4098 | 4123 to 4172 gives 1.03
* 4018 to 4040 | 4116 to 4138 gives 1.01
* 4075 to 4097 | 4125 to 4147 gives 1.02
